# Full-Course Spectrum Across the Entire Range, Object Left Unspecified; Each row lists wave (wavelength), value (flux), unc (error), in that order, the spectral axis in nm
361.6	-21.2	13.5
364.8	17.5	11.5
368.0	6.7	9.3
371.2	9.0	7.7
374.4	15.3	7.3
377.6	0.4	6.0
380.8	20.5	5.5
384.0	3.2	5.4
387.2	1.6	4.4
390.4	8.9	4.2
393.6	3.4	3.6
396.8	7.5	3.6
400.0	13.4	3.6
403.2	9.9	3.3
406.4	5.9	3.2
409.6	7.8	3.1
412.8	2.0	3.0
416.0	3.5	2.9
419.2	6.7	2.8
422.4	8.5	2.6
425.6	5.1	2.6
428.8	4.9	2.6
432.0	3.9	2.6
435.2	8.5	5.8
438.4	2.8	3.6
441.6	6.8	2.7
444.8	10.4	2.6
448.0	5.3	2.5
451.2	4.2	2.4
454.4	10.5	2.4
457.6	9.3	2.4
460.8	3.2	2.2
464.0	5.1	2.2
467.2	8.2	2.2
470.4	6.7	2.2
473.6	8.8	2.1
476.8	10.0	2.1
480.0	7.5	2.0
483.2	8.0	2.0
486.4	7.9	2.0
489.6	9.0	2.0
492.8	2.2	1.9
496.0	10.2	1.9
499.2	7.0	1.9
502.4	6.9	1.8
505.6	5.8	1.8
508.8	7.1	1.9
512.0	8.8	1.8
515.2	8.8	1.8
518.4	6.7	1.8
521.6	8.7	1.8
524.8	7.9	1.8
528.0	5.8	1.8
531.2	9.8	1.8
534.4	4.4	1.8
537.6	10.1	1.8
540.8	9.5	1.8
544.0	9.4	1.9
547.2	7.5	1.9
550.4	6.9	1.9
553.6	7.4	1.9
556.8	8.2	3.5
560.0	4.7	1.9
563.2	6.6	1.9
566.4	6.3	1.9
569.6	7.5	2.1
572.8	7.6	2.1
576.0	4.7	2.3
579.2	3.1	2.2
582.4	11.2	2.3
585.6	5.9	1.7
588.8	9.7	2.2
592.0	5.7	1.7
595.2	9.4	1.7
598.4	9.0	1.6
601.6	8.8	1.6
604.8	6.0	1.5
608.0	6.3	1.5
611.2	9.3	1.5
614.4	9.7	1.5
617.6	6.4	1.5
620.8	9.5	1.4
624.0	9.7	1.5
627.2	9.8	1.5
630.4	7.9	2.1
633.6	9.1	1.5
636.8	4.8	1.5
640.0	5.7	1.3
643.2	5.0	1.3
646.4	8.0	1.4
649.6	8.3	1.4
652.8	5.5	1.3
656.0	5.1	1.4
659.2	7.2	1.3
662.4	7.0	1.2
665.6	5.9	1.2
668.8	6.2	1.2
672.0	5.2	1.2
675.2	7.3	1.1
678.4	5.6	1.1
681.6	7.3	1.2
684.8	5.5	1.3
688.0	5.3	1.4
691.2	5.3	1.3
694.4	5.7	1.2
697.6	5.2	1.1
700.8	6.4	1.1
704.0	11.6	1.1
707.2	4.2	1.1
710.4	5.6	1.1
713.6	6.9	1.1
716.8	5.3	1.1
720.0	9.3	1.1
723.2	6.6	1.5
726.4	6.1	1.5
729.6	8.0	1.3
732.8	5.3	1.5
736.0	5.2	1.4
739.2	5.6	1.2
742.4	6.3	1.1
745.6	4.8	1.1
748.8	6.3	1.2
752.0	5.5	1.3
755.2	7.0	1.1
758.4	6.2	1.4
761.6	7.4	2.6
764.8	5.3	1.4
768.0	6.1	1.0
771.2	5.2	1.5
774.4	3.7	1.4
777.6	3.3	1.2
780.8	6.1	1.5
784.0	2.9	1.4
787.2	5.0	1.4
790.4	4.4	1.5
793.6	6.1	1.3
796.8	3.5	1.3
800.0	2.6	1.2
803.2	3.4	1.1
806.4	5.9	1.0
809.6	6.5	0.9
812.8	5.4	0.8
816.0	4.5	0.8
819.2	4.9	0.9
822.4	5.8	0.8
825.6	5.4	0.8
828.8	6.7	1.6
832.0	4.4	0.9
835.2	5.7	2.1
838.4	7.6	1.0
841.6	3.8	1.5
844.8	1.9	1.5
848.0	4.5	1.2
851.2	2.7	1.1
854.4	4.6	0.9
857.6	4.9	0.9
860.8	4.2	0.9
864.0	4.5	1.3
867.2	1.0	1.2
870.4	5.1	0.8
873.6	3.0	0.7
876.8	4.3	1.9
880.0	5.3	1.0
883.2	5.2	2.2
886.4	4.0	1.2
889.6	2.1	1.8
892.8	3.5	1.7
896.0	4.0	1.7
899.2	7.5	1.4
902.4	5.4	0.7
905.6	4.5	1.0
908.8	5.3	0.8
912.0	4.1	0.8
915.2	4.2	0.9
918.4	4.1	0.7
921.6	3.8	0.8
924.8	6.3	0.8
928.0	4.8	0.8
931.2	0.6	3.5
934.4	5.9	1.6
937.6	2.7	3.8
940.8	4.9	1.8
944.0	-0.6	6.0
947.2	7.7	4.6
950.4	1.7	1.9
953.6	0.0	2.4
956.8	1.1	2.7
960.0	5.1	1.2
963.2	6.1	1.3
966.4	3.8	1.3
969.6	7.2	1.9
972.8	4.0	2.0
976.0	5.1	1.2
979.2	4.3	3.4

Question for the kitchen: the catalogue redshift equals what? 0.070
